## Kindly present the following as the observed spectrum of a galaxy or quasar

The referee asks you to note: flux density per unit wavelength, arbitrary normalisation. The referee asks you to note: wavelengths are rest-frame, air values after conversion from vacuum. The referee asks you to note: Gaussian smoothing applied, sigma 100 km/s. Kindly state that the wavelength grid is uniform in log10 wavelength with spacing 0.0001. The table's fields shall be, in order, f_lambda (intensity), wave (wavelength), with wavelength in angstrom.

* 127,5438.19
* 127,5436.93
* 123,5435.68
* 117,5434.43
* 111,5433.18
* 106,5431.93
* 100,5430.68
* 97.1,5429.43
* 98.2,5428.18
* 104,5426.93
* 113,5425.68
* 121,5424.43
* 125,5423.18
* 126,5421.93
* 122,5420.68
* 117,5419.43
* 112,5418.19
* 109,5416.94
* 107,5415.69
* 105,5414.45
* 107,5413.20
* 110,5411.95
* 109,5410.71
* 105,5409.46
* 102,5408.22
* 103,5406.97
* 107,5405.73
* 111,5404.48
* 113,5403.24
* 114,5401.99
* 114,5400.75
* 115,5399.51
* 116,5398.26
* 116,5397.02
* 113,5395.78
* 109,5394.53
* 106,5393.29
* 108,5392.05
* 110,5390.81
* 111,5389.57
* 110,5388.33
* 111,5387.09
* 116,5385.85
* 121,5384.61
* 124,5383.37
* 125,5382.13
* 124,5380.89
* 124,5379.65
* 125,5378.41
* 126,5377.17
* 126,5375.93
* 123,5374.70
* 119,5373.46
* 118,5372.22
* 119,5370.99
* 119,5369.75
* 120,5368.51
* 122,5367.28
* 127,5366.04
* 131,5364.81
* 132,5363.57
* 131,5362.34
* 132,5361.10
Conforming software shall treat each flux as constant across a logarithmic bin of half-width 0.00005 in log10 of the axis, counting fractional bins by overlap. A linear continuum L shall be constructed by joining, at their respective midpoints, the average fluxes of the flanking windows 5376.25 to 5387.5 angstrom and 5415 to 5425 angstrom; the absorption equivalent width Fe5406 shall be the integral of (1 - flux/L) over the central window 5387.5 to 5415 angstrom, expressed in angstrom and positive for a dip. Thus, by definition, 2.3 angstrom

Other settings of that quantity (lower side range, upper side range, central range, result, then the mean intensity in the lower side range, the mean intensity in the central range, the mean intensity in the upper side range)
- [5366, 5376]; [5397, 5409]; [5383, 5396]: 0.30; 121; 112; 111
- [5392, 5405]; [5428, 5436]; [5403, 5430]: -0.09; 112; 110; 107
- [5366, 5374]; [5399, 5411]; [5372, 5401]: -0.52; 120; 117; 109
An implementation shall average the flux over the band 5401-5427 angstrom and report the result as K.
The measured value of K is 112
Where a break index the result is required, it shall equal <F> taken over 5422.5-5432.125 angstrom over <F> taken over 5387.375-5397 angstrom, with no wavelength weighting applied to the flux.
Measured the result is 0.98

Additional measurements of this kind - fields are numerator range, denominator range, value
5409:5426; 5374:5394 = 0.96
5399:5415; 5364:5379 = 0.88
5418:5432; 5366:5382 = 0.92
